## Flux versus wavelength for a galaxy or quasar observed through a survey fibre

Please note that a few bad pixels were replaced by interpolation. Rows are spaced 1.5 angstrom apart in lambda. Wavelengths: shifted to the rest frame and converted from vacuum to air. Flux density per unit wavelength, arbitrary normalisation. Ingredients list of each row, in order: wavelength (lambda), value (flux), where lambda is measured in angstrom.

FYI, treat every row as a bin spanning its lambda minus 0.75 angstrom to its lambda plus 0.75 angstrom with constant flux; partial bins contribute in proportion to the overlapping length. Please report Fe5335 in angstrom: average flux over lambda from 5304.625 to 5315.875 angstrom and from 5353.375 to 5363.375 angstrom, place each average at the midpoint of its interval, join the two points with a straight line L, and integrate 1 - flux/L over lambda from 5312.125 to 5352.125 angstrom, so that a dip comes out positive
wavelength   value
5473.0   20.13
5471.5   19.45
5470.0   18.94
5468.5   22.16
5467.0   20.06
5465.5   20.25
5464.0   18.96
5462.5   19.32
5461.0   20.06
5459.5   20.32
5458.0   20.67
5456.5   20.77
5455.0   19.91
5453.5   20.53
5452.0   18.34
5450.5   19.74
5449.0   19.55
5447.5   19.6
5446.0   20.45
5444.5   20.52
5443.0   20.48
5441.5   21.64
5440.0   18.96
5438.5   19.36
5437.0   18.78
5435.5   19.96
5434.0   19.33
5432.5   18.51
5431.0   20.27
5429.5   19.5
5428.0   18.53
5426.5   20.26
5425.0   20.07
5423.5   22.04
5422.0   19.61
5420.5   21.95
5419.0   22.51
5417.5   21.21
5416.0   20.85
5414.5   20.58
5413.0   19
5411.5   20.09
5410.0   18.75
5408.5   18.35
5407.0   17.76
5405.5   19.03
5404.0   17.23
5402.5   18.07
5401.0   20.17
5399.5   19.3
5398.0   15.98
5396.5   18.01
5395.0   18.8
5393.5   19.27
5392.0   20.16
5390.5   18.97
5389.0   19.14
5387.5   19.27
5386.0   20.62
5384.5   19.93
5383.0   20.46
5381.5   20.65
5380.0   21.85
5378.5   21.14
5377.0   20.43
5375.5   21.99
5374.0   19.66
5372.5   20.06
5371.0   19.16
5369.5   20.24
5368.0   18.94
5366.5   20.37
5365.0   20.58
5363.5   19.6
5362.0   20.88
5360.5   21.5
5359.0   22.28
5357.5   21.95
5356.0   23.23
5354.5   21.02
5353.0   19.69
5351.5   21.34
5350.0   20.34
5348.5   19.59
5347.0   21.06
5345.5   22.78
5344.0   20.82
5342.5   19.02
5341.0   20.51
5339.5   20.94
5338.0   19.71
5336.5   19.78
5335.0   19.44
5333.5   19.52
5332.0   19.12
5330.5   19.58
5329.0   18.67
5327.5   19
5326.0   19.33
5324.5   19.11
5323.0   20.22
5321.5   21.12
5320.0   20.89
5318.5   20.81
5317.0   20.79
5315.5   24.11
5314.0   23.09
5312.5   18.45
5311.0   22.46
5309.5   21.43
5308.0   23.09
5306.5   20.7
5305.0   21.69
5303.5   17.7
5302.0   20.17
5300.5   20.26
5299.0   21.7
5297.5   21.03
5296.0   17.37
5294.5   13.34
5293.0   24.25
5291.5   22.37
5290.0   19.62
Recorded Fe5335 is 2.5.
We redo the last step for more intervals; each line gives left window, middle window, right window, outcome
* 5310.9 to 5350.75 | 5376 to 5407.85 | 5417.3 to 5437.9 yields 1.4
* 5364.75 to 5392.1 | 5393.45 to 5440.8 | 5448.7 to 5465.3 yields 1.4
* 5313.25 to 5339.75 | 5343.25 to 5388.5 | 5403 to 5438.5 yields -1.5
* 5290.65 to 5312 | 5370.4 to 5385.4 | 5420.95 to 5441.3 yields -0.4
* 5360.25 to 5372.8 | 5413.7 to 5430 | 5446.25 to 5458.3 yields -0.6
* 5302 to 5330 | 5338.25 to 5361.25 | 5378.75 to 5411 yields -1.2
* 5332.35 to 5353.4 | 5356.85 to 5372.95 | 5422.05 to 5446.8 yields -0.2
